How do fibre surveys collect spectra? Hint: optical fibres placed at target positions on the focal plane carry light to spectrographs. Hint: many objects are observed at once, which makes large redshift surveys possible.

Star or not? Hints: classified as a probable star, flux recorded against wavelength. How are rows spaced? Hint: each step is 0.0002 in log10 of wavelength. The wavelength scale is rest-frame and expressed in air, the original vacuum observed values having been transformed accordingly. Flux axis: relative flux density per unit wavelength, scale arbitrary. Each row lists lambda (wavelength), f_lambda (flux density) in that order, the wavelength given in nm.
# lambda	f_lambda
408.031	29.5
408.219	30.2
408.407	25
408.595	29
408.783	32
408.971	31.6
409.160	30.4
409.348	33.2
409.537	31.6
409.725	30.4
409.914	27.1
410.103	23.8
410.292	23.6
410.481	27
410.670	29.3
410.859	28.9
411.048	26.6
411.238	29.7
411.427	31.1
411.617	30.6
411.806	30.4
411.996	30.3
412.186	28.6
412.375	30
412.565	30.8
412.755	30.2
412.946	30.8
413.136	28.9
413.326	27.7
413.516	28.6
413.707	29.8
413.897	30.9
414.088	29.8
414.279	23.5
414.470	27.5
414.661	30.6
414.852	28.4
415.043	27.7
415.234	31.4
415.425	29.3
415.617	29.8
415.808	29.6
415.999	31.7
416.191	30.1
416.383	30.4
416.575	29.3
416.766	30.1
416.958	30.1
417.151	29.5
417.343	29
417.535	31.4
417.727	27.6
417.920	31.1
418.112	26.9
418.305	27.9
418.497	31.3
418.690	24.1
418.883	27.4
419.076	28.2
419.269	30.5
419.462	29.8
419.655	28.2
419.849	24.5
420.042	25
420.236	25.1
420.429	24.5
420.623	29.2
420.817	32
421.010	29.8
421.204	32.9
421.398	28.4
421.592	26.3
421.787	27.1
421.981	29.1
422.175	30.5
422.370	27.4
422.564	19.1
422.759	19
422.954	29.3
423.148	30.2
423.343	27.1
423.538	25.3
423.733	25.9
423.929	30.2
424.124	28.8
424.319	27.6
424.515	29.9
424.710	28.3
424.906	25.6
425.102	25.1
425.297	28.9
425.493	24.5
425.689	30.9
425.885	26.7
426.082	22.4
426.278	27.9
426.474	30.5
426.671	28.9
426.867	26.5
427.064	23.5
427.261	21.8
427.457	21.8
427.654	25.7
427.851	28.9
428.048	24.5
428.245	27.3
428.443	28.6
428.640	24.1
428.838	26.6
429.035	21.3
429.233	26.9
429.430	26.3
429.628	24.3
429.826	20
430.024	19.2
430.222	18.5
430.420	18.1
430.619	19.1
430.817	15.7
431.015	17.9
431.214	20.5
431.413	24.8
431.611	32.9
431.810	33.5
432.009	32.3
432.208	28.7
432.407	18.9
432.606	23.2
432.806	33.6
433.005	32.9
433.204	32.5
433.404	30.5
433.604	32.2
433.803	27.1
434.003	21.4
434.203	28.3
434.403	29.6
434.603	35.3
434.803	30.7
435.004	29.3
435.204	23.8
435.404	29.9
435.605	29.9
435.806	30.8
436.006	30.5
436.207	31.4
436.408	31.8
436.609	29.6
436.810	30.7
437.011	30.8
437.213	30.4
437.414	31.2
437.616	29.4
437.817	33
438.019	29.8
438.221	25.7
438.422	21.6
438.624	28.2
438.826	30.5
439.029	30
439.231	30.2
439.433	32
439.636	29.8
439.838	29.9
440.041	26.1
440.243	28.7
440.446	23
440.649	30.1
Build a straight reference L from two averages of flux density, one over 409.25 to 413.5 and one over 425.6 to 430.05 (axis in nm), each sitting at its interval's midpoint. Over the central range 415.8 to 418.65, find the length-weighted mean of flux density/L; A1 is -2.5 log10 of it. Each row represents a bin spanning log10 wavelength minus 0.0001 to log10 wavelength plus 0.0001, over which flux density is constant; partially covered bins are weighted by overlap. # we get -0.07 mag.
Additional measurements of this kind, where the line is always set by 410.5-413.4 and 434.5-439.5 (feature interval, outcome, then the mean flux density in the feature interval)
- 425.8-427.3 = 0.14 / 26.2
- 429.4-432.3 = 0.26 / 23.4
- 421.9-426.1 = 0.10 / 27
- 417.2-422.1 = 0.05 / 28.3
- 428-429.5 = 0.16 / 25.7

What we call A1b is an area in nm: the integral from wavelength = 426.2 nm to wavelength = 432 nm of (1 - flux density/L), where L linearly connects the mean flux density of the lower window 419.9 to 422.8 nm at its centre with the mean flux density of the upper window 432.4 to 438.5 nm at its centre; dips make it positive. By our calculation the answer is 0.80 nm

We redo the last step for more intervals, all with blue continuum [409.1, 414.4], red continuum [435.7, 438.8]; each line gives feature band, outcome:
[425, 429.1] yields 0.47 nm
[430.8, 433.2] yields 0.22 nm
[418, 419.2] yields 0.06 nm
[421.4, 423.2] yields 0.18 nm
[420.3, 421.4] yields -0.01 nm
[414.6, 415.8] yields -0.02 nm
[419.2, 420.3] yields 0.08 nm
